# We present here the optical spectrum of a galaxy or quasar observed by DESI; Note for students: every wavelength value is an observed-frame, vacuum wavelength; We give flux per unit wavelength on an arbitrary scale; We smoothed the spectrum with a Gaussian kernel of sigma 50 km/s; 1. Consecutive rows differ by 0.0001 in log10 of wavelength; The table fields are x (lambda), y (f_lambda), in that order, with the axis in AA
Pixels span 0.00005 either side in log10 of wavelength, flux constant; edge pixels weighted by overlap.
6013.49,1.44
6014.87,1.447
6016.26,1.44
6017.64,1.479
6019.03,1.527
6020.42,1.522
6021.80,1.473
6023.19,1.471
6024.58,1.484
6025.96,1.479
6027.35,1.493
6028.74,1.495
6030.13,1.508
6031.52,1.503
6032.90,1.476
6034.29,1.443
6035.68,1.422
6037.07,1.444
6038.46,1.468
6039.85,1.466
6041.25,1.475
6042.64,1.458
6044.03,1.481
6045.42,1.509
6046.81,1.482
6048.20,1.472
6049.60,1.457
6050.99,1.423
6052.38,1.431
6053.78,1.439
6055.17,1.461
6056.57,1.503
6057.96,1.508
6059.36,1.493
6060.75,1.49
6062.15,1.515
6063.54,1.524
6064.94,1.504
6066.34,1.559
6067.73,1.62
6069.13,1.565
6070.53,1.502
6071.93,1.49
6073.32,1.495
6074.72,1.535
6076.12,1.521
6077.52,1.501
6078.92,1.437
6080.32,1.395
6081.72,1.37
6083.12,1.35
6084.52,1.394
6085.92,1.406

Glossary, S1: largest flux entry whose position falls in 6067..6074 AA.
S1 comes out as 1.62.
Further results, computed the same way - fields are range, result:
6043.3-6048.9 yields 1.509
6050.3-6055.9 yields 1.461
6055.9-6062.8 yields 1.515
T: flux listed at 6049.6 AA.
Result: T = 1.457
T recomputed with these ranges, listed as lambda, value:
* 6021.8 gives 1.473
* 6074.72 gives 1.535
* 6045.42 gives 1.509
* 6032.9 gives 1.476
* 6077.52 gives 1.501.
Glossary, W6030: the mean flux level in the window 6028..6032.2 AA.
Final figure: 1.5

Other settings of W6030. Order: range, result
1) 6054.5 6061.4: 1.49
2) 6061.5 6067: 1.53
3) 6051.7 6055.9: 1.44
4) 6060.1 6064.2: 1.51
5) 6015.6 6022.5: 1.49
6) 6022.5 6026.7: 1.48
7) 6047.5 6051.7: 1.45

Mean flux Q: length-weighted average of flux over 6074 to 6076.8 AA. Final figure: 1.53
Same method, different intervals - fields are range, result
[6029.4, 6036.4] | 1.47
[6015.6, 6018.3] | 1.46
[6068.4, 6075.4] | 1.52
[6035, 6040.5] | 1.45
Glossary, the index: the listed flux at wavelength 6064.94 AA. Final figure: 1.504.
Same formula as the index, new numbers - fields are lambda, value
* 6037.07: 1.444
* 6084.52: 1.394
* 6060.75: 1.49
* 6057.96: 1.508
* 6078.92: 1.437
